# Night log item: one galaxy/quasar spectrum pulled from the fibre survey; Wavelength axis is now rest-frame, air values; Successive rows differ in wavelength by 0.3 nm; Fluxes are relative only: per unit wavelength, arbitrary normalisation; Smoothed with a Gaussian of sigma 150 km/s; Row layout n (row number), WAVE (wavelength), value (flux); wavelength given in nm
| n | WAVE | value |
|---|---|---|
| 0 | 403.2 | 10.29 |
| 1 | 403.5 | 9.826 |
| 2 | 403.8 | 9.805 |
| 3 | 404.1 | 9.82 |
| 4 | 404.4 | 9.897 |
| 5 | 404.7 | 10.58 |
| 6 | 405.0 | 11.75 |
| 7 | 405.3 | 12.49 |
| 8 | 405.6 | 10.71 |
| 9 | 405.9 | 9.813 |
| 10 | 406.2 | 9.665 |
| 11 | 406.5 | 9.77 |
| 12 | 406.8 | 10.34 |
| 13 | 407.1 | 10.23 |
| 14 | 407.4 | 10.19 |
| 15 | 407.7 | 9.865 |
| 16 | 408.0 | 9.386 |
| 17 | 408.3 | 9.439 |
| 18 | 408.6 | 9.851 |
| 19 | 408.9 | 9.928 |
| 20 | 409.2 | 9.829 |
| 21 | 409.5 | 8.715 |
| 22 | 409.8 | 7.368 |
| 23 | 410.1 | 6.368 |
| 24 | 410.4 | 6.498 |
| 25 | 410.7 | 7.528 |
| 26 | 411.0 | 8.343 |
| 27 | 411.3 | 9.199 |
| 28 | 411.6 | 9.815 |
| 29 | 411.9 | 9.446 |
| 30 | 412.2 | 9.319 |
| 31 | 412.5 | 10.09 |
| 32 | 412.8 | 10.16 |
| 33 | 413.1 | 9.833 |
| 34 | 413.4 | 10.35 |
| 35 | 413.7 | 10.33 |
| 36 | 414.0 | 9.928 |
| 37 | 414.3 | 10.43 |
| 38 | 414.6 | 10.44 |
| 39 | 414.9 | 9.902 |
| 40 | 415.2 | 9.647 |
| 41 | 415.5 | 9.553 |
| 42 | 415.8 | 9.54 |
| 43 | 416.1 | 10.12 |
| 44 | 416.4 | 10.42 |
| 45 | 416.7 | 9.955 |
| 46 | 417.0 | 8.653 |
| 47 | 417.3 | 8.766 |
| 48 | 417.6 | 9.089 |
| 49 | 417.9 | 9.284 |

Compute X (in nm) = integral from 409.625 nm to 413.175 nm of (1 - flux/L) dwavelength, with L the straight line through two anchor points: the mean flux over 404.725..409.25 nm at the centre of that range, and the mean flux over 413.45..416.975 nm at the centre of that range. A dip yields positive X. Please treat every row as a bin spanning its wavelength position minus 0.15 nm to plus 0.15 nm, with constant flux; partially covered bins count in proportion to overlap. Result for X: 0.51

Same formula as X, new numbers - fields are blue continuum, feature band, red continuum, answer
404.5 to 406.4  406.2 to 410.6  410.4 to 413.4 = 0.42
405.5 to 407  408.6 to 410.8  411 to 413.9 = 0.38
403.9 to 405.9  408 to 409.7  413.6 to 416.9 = 0.16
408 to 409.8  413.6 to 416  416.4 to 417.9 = -0.17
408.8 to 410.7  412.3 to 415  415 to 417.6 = -0.37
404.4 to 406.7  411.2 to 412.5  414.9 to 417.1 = 0.07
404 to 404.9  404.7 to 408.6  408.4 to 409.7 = -0.17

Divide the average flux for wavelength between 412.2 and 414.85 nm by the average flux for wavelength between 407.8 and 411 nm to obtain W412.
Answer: 1.2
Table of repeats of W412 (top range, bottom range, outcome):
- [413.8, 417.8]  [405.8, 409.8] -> 1.00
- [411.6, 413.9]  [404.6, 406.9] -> 0.93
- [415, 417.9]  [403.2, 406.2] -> 0.91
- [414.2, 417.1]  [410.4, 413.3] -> 1.08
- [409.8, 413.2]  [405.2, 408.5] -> 0.86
